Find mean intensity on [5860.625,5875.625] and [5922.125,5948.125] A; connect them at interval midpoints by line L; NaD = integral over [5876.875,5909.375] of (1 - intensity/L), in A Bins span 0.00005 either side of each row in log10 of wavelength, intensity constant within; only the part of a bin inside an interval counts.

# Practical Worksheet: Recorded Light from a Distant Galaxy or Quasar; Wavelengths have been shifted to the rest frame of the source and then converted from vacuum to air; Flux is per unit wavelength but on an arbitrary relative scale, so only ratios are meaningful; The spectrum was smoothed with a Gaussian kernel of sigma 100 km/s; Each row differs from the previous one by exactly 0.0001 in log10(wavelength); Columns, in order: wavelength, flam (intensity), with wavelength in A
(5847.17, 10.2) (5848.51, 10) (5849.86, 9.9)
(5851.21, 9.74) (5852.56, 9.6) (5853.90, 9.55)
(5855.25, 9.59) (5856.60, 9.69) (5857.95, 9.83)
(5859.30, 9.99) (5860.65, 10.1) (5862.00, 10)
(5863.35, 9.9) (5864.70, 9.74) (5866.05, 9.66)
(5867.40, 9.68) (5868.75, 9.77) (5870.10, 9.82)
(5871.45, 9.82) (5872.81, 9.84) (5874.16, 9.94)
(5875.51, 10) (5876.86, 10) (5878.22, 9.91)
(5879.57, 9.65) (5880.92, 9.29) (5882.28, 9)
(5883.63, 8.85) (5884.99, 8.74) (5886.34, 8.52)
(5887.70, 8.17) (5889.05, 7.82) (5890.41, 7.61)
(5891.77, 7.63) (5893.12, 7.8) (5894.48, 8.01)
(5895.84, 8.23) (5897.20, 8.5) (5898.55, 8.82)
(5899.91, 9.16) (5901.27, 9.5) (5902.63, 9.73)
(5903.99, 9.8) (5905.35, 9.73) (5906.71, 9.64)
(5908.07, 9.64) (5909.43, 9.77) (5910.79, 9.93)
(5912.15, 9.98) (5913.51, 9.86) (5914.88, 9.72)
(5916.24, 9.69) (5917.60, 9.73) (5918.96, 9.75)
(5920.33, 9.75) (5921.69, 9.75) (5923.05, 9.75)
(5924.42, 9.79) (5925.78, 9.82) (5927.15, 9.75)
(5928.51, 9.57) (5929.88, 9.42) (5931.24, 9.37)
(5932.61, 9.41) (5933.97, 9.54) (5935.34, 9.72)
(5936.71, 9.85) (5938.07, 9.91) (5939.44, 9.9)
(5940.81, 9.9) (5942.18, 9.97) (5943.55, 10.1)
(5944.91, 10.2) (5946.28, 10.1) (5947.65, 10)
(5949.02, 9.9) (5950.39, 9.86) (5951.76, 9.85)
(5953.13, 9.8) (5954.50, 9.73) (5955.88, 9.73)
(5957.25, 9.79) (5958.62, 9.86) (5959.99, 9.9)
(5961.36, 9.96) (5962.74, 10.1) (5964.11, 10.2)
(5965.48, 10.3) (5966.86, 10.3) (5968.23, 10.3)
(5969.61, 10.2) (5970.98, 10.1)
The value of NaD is 3.06 A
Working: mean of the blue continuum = 9.84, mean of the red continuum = 9.79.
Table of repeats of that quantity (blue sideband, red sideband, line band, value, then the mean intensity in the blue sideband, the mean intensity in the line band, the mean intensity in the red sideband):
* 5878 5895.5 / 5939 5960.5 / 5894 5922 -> -1.5 A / 8.5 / 9.47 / 9.91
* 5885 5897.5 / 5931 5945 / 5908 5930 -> -1.6 A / 8.05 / 9.75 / 9.81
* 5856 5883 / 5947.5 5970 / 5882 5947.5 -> 3.5 A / 9.78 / 9.36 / 9.98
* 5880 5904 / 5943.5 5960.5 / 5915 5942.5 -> -0.9 A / 8.6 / 9.71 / 9.91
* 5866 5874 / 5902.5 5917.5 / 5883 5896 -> 2.2 A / 9.78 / 8.13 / 9.77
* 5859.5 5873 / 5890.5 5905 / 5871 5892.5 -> 0.6 A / 9.84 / 9.04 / 8.7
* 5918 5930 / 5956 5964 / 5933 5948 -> -0.2 A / 9.72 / 9.92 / 9.93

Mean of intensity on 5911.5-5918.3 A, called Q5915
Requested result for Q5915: 9.8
